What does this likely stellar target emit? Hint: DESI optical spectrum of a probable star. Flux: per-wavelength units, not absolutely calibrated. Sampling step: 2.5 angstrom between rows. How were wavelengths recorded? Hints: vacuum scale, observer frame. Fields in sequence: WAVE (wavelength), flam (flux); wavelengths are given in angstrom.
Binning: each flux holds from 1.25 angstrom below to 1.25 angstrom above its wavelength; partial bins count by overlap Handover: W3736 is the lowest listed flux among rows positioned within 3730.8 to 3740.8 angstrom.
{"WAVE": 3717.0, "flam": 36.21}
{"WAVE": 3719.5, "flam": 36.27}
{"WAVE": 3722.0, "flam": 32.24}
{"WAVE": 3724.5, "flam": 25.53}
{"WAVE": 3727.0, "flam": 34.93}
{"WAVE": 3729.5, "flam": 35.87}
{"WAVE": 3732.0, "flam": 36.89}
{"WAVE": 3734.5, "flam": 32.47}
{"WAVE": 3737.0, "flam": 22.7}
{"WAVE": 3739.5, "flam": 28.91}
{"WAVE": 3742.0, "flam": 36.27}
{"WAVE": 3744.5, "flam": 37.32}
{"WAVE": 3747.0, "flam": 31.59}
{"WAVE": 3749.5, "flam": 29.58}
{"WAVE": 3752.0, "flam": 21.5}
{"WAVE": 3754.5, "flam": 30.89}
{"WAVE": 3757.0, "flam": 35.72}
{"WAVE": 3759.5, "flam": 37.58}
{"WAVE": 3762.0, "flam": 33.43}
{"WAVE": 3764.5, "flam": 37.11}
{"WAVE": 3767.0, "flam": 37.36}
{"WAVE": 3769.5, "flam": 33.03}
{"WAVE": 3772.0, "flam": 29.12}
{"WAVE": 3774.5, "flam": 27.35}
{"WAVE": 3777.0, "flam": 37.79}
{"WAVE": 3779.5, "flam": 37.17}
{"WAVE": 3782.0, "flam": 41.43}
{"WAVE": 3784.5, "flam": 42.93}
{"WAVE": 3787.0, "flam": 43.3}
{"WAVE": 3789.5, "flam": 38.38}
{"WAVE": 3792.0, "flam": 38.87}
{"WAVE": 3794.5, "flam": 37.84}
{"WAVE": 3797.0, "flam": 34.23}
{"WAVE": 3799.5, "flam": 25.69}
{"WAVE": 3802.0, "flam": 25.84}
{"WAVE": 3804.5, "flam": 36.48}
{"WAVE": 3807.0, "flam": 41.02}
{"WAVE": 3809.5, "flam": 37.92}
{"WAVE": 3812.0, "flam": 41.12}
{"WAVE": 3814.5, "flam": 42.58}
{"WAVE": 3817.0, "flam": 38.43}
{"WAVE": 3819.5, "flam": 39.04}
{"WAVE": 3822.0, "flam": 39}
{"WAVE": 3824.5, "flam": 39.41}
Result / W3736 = 22.7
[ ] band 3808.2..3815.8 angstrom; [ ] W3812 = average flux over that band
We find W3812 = 40.5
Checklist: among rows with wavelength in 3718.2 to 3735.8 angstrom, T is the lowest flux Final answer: 25.53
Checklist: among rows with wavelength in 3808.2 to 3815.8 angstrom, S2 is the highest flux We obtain 42.58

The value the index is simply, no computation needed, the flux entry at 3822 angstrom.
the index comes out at 39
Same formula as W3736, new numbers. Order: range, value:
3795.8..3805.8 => 25.69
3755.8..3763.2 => 33.43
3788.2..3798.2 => 34.23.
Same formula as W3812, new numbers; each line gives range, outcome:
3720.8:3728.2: 30.9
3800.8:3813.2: 36.5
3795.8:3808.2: 32.6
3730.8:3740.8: 30.2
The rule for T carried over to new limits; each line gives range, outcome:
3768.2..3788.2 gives 27.35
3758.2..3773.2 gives 29.12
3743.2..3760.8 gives 21.5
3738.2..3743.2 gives 28.91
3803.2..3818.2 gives 36.48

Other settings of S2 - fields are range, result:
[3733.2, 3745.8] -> 37.32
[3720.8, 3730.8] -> 35.87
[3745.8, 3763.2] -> 37.58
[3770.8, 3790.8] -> 43.3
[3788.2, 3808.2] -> 41.02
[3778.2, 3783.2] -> 41.43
